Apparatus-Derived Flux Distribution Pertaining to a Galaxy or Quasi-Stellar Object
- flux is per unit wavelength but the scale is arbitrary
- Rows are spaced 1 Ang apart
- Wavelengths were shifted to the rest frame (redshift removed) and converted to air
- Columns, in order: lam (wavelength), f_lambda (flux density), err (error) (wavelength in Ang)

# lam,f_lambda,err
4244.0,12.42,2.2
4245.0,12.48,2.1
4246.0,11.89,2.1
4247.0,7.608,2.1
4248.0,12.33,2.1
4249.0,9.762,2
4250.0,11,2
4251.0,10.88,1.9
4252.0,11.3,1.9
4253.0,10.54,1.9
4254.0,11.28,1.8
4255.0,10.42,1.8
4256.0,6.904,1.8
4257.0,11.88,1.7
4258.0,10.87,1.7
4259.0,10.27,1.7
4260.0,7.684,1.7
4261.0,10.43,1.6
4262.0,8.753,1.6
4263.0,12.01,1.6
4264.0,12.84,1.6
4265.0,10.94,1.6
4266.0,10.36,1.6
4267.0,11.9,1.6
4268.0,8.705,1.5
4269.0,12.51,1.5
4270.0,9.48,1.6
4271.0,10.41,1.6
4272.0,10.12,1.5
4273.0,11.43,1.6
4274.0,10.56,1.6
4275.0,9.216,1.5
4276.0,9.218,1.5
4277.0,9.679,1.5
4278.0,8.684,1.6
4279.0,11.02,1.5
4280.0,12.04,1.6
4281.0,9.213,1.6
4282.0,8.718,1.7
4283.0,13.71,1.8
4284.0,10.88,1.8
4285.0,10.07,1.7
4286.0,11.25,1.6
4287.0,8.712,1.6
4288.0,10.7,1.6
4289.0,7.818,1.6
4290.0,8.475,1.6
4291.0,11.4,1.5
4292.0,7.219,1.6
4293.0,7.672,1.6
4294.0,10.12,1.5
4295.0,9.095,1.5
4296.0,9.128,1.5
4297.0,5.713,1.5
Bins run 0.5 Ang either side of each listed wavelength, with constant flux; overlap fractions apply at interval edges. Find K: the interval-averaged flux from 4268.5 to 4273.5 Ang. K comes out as 10.8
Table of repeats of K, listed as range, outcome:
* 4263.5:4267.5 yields 11.5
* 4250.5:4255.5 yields 10.9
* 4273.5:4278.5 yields 9.47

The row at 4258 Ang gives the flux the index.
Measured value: 10.87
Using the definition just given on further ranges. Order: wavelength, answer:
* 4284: 10.88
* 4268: 8.705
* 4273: 11.43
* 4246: 11.89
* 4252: 11.3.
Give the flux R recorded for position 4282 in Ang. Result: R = 8.718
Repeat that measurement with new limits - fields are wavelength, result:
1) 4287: 8.712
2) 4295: 9.095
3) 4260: 7.684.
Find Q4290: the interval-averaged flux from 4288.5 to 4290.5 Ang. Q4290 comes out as 8.15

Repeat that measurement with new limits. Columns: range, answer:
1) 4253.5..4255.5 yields 10.8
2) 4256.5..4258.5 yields 11.4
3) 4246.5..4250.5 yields 10.2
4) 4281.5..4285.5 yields 10.8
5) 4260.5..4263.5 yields 10.4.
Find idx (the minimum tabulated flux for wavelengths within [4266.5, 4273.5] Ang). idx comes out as 8.705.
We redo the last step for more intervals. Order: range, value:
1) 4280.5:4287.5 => 8.712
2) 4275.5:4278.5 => 8.684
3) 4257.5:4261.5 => 7.684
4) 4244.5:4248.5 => 7.608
